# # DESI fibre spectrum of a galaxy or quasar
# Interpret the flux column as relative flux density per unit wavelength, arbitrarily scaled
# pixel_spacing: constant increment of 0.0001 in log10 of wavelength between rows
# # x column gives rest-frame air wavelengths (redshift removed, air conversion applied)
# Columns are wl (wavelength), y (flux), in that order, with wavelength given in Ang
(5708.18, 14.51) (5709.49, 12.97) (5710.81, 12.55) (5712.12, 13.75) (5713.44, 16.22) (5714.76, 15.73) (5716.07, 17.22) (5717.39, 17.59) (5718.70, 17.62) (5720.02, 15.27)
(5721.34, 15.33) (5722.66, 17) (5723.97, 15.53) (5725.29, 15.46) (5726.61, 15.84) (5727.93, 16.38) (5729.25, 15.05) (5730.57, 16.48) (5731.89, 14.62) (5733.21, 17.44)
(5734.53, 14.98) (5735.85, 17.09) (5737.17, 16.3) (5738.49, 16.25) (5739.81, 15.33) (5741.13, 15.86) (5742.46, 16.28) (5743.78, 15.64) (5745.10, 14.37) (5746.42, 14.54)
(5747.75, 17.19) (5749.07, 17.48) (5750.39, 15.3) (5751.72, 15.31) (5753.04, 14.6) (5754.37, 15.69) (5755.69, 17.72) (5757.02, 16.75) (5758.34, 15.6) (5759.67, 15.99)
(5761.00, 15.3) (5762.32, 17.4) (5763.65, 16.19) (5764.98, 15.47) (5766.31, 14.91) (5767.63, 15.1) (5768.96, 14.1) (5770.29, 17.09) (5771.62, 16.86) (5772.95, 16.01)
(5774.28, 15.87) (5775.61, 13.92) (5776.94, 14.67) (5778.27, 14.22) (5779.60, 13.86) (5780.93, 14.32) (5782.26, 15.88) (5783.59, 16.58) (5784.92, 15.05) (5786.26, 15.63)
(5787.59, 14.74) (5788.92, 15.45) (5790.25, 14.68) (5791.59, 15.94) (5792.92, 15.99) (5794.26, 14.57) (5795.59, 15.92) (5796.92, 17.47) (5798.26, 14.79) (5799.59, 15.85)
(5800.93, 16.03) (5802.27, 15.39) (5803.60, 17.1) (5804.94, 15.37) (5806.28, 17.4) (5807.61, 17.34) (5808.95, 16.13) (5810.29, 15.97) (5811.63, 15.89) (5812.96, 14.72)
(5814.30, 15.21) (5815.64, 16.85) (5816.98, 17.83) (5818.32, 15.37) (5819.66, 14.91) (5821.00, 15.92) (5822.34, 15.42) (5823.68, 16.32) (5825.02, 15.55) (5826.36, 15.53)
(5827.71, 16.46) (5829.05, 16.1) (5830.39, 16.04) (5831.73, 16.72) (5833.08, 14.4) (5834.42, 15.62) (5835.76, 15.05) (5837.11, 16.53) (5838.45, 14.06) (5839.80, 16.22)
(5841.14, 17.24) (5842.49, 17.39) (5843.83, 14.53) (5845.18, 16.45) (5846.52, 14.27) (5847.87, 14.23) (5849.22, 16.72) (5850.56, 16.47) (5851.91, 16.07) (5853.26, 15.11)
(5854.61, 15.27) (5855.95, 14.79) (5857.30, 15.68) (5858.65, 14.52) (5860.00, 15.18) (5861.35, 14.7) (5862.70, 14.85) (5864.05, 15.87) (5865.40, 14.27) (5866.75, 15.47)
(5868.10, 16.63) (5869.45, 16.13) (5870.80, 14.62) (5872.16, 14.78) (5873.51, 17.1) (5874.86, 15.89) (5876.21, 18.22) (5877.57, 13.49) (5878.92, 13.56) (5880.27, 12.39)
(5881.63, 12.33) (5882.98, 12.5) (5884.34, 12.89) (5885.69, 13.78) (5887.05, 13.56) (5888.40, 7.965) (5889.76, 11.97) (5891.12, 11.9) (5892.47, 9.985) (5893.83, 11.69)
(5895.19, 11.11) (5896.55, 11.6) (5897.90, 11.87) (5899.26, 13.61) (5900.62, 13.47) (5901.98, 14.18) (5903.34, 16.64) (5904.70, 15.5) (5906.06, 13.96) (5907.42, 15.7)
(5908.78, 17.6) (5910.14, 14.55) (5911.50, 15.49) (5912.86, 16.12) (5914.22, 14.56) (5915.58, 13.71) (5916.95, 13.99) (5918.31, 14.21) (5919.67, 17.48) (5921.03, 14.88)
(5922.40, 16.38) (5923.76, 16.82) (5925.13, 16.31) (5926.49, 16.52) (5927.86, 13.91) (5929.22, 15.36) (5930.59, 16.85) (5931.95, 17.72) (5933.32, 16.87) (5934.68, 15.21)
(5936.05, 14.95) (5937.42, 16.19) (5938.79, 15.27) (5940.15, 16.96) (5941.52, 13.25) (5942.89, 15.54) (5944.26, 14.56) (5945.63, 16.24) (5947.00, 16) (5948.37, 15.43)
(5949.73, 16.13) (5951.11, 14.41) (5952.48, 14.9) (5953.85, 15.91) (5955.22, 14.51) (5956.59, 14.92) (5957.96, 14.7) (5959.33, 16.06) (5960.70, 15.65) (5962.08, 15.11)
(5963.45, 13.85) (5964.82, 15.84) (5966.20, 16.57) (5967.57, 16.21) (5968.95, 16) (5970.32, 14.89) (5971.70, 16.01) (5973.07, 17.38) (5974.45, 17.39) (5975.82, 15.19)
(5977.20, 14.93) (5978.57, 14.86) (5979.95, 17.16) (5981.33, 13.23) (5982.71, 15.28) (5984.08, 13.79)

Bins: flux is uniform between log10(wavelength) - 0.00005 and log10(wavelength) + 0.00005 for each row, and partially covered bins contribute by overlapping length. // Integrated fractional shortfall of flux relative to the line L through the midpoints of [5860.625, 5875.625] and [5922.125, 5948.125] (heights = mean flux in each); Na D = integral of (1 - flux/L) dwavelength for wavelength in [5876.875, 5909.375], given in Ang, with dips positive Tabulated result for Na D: 5.37 Ang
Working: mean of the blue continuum 15.5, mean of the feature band 13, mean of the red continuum 15.8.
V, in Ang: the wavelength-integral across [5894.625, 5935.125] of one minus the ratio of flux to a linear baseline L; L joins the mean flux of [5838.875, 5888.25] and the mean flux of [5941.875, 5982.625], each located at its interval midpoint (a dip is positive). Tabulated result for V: 0.5 Ang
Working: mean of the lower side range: 15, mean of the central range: 15.1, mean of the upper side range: 15.5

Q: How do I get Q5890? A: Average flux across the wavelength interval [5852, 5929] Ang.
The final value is 14.4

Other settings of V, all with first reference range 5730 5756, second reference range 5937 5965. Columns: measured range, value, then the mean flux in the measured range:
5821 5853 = -0.3 Ang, 15.8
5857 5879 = 0.2 Ang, 15.4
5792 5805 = -0.1 Ang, 15.9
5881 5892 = 2.4 Ang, 12.1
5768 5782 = 0.6 Ang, 15.1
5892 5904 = 2.1 Ang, 12.7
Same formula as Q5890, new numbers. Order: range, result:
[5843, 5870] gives 15.4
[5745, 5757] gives 15.9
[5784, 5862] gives 15.7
